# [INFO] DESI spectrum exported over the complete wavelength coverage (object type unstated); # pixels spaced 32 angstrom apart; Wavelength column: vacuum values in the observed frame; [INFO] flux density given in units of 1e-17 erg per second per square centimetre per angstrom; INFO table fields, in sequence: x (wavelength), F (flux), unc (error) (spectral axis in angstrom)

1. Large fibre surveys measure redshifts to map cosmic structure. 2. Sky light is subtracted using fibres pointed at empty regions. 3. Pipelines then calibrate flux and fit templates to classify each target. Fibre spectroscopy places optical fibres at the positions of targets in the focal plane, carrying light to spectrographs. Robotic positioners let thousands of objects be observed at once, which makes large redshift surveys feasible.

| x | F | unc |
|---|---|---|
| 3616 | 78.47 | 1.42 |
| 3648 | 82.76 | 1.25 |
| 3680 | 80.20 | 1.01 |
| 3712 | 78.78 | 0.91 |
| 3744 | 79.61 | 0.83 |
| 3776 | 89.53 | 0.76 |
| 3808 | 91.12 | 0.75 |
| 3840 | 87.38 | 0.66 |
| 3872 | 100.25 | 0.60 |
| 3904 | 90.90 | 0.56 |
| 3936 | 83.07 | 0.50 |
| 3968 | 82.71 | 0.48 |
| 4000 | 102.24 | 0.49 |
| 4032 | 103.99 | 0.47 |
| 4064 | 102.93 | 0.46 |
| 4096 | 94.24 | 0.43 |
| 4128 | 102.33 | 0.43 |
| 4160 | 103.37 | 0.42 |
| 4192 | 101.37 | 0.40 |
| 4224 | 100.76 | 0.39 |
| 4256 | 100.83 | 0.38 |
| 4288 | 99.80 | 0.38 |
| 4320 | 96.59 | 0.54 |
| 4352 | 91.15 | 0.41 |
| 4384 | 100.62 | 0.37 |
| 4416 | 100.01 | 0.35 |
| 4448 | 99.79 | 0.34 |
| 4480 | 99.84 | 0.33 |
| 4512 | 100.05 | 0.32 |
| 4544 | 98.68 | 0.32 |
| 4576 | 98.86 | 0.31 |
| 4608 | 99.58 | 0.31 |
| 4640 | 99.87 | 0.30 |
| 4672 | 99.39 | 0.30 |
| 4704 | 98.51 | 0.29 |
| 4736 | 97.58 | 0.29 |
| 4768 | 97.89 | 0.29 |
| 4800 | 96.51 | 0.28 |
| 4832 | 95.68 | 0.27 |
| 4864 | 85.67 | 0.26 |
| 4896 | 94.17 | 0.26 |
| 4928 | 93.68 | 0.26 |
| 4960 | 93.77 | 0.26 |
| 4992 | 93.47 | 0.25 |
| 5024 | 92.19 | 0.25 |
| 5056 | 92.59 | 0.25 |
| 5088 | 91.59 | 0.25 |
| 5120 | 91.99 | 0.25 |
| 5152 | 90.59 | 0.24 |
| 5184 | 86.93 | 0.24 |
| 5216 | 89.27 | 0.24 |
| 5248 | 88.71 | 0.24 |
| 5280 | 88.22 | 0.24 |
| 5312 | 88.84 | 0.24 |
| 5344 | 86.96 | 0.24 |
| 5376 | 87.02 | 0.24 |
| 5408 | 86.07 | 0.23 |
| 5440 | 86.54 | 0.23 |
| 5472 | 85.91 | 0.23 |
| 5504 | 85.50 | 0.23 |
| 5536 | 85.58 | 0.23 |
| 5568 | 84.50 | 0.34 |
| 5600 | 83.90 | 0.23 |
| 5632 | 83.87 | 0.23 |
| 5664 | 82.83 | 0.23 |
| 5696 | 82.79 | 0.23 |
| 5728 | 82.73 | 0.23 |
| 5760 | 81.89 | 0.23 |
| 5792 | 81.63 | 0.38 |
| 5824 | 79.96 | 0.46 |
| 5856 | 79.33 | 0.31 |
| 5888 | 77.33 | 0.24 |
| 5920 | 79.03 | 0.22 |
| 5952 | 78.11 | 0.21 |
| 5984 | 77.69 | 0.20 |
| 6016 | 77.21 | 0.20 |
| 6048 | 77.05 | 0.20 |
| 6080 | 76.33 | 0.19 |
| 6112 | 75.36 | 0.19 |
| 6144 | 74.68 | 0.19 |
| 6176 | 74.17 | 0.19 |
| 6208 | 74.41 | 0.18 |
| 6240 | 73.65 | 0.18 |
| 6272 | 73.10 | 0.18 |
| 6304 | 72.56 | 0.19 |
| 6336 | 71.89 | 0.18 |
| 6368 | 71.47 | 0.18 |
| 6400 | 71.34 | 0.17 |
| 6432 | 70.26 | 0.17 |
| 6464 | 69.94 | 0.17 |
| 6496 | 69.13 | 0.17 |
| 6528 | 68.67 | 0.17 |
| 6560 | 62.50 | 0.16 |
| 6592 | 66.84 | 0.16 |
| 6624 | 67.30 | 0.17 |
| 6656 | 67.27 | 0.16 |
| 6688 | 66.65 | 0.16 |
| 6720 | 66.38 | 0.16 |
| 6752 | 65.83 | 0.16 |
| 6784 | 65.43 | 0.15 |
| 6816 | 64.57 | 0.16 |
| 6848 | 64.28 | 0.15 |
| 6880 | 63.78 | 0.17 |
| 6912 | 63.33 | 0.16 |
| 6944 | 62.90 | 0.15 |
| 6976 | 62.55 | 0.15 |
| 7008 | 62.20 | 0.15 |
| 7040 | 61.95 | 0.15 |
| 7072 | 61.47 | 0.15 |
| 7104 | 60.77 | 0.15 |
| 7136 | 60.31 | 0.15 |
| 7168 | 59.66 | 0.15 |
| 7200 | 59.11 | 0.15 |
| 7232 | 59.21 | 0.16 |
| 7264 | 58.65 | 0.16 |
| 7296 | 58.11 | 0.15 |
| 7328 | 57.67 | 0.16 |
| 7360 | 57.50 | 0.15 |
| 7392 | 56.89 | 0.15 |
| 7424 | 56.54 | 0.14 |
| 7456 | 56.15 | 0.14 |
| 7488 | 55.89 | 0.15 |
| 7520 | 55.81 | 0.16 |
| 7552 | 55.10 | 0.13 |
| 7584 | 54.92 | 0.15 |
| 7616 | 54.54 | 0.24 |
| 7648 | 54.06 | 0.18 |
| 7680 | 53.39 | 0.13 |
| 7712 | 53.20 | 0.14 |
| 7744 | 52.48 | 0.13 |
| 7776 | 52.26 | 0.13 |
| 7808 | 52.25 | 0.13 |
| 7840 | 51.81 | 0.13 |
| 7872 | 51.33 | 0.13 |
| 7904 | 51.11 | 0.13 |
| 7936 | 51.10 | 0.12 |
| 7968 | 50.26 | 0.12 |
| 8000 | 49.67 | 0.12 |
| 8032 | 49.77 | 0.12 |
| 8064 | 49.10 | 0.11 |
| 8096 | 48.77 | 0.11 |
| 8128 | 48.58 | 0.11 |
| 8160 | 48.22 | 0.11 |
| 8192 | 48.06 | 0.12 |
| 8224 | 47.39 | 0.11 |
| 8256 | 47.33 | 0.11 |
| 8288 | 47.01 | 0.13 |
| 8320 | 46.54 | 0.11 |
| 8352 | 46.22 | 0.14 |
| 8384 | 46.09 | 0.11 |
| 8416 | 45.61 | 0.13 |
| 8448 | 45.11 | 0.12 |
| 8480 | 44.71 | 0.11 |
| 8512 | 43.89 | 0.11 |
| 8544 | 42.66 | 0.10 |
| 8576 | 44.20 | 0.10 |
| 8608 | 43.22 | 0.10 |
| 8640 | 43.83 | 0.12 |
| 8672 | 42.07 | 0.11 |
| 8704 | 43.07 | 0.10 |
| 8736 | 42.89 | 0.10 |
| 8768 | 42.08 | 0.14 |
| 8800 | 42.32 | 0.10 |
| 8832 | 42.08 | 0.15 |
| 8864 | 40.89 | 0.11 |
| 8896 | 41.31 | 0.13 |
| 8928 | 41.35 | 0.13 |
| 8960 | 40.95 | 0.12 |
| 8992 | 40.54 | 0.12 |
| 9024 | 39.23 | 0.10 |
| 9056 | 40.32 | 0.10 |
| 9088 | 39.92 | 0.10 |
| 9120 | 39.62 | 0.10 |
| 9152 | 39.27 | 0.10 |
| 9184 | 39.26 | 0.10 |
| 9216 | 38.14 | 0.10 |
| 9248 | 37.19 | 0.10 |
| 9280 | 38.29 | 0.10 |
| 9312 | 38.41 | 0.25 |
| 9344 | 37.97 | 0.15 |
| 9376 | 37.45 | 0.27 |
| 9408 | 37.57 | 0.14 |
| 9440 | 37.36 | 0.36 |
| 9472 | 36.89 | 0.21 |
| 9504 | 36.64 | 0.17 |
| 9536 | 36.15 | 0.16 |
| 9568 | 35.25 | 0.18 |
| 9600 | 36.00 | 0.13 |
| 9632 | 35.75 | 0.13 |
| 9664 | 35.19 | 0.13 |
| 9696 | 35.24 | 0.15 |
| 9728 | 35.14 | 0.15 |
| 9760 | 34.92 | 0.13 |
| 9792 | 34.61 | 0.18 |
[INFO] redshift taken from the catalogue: 0.00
